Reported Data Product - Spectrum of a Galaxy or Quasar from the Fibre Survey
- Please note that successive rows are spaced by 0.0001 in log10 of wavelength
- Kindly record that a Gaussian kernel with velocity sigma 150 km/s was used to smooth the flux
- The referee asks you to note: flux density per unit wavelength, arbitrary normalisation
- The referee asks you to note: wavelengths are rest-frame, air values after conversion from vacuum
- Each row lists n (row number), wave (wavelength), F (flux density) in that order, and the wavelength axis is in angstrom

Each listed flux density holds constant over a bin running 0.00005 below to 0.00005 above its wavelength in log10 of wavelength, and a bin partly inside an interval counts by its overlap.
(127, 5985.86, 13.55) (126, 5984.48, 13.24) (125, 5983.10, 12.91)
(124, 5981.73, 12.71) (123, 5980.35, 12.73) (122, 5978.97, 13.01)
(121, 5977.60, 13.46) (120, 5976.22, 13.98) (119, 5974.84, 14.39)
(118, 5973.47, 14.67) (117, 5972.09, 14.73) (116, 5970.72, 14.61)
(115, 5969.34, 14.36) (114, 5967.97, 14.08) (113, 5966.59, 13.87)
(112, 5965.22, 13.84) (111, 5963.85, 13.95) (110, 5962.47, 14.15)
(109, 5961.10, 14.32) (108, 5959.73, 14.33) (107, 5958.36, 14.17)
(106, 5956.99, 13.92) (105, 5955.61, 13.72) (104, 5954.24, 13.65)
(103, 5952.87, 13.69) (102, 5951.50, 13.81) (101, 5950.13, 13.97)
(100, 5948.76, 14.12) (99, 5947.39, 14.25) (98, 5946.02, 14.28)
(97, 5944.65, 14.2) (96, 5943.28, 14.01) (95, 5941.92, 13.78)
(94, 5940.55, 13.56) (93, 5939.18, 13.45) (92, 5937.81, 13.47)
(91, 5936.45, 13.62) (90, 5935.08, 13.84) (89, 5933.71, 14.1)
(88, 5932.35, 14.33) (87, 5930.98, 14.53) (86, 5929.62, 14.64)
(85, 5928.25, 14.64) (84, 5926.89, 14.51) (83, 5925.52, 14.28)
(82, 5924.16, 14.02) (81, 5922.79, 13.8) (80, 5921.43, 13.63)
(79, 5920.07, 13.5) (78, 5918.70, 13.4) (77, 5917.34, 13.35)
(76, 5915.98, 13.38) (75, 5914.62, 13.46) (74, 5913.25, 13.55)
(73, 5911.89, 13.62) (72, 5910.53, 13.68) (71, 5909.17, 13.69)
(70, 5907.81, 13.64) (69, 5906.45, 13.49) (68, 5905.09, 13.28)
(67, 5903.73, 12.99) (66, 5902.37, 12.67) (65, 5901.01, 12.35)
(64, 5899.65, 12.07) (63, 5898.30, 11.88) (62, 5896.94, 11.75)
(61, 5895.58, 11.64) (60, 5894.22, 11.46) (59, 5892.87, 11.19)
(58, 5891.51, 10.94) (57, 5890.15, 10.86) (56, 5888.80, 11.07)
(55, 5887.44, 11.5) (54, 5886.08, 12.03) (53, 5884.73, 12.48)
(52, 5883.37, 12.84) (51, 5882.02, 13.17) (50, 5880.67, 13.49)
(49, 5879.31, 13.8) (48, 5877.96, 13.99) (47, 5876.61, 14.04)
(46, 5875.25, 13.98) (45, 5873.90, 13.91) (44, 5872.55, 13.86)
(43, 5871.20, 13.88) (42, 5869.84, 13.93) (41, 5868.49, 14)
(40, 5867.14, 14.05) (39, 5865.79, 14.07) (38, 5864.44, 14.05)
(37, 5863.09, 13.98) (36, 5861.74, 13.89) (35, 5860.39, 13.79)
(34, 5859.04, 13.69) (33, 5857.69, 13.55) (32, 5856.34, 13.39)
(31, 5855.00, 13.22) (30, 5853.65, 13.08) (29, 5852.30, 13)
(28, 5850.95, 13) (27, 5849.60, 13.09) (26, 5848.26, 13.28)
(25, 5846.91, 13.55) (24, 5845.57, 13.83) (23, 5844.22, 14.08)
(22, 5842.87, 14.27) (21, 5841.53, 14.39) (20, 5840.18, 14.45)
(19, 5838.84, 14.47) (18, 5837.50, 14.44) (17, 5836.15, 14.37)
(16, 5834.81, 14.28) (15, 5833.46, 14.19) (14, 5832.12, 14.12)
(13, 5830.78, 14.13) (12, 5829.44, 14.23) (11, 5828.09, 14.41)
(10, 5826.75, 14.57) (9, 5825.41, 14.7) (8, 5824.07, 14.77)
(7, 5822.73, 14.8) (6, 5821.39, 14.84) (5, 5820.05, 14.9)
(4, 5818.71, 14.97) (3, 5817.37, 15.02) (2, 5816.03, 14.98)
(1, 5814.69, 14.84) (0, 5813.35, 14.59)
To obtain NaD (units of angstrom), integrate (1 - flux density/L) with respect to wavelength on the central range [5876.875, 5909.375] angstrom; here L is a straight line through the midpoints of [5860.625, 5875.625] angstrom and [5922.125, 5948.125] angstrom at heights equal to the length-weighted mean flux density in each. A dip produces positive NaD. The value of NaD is 3.6 angstrom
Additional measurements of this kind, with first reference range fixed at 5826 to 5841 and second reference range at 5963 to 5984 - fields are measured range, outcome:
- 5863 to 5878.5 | 0.2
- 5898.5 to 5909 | 0.9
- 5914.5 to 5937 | 0.1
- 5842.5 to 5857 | 0.9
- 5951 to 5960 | 0.0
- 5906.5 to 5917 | 0.4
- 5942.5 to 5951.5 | -0.1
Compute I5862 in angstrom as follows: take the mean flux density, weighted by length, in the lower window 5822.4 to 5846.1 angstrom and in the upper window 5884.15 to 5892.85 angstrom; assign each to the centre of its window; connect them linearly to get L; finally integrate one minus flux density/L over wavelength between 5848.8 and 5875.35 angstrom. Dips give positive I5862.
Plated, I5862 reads -1.7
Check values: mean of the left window 14.4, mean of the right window 11.4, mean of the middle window 13.7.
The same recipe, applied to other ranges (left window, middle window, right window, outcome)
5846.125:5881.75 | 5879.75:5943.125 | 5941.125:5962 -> 3.4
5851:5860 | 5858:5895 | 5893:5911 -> -0.3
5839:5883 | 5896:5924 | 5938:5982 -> 1.4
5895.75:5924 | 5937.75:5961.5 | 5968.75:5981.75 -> -0.6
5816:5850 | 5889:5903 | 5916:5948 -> 2.4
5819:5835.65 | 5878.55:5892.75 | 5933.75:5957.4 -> 2.0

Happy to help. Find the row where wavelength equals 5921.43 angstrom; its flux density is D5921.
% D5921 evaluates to 13.63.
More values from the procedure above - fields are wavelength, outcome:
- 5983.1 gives 12.91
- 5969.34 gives 14.36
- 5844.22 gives 14.08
